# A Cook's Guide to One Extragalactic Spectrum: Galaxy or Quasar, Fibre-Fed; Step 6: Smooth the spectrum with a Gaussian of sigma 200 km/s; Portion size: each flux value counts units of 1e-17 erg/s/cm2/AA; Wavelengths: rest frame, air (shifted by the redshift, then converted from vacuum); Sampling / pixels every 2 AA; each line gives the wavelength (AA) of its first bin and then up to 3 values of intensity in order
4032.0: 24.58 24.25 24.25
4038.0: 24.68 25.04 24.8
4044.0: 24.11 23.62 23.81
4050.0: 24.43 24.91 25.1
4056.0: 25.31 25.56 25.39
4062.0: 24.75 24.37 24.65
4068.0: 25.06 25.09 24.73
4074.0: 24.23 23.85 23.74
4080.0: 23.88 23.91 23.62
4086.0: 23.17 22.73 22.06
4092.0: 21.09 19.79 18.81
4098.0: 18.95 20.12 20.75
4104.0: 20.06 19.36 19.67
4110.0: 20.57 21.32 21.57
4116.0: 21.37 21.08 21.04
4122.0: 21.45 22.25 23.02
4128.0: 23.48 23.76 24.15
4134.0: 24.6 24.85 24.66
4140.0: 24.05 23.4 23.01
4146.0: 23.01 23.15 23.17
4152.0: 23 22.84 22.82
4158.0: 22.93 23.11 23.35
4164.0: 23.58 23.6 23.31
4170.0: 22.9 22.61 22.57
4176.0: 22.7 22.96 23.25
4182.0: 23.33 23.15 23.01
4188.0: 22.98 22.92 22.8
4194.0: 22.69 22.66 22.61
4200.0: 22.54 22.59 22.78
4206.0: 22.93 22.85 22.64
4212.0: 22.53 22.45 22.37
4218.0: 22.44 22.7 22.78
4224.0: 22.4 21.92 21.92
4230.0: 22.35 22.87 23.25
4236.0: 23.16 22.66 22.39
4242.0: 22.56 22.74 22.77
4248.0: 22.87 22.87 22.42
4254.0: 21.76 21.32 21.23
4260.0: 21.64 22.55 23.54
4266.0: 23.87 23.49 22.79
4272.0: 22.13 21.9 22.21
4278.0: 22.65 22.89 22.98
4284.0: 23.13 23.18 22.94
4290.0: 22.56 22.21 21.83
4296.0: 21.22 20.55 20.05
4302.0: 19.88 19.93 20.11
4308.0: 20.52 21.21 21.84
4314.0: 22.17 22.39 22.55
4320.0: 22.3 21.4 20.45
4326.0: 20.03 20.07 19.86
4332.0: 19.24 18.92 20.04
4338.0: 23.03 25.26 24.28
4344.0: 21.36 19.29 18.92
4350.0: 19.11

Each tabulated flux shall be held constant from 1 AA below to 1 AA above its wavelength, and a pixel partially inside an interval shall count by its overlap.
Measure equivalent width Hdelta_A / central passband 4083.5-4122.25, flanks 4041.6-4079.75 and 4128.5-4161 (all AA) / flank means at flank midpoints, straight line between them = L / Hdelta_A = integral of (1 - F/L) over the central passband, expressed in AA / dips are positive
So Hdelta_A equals 5.1 AA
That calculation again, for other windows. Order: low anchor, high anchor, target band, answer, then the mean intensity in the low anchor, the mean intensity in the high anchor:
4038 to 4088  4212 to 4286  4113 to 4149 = 1.1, 24.4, 22.6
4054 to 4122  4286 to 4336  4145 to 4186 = -2.0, 22.5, 21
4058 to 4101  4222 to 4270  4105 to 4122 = 1.6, 23.1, 22.6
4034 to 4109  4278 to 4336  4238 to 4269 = -1.1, 23.2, 21.3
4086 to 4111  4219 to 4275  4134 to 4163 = -3.1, 20.4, 22.5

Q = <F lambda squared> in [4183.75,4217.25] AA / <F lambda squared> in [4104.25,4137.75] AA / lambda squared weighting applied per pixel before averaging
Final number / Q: 1.07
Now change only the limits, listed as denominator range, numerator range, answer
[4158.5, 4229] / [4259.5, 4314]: 1.01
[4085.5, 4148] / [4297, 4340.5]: 1.05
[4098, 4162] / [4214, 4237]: 1.06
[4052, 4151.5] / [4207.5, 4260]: 1.05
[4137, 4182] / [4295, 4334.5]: 0.96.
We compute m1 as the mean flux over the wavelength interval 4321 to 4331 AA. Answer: 20.4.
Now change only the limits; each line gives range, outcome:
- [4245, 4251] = 22.8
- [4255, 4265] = 22.1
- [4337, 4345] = 23.5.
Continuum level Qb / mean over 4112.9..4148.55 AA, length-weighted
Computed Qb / 23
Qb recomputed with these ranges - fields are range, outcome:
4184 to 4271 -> 22.6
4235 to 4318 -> 22.1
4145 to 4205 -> 23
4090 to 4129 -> 20.9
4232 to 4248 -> 22.8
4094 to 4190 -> 22.4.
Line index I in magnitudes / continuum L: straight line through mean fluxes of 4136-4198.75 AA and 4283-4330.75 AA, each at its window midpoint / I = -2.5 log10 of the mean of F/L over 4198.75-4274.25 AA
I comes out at -0.02 mag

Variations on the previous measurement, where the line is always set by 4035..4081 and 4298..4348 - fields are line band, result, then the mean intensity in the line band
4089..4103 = 0.19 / 20.2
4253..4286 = -0.04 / 22.5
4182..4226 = 0.00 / 22.7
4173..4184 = 0.00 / 23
